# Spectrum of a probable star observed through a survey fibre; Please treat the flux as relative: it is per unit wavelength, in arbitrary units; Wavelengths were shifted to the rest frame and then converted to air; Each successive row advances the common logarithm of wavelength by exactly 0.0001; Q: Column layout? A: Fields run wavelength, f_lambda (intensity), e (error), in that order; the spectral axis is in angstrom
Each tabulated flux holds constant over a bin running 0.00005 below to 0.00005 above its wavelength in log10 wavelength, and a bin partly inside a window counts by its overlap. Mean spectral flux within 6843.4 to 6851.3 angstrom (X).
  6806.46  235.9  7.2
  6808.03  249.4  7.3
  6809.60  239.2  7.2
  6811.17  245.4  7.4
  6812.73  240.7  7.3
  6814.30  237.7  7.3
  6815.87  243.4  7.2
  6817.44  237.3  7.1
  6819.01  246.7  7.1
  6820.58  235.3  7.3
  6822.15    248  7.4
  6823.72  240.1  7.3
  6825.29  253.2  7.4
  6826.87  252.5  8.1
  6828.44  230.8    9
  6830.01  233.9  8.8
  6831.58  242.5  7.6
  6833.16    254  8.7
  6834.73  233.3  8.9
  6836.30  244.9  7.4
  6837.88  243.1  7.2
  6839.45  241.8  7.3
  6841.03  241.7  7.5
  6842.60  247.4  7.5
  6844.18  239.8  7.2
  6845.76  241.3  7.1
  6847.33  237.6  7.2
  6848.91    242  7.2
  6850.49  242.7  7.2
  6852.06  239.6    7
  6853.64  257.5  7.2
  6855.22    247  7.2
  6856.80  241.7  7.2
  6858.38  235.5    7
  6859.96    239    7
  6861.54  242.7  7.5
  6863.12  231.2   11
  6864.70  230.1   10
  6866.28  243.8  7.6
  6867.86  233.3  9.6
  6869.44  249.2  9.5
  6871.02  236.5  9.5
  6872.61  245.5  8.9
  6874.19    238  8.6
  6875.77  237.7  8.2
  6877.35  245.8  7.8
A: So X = 241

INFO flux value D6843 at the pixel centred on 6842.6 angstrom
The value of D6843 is 247.4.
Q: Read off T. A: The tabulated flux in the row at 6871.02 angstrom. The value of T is 236.5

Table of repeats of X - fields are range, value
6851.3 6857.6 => 246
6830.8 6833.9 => 248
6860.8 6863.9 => 237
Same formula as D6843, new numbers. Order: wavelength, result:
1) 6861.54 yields 242.7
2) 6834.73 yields 233.3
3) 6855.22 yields 247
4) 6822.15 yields 248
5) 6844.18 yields 239.8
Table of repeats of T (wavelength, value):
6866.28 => 243.8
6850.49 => 242.7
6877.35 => 245.8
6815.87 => 243.4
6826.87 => 252.5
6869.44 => 249.2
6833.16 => 254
